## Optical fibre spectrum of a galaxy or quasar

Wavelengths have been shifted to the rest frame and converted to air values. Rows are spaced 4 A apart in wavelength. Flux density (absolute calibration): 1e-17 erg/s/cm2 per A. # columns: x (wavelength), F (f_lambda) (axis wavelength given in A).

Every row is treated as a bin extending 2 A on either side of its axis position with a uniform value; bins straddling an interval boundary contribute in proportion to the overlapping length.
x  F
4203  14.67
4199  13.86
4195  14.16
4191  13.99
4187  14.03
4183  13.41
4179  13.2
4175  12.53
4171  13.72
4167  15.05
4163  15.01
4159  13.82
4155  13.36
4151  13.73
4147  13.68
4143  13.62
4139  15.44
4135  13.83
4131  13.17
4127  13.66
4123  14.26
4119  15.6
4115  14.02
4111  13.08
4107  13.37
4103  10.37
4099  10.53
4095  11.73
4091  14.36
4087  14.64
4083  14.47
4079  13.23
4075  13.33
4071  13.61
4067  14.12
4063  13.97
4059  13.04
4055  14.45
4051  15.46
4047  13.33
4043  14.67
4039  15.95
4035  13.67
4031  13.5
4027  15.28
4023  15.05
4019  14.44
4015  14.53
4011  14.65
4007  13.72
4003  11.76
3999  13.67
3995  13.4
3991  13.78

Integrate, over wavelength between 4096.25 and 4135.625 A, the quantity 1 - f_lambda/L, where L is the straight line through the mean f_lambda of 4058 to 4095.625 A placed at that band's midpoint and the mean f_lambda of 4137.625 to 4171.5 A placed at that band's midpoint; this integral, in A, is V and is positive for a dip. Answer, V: 2.29 A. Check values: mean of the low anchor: 13.7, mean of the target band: 13.1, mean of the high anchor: 14.2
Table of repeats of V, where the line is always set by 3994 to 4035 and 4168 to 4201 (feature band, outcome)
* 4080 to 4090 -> -0.39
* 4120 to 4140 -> -0.46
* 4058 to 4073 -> 0.18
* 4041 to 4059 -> -0.51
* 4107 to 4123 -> -0.39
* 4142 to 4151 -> 0.04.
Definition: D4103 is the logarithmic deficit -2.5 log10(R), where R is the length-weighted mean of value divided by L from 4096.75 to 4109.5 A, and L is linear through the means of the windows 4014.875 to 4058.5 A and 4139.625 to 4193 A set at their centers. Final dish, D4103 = 0.23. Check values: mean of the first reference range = 14.5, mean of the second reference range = 13.8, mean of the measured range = 11.5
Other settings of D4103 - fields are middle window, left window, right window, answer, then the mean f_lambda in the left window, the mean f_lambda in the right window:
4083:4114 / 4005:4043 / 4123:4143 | 0.12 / 14.5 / 14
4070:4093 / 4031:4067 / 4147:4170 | 0.02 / 14.3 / 14.1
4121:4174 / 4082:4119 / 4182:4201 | -0.04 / 13.1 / 13.9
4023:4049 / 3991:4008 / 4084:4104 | -0.12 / 13.2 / 12.5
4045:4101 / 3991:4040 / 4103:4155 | 0.03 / 14.1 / 13.8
